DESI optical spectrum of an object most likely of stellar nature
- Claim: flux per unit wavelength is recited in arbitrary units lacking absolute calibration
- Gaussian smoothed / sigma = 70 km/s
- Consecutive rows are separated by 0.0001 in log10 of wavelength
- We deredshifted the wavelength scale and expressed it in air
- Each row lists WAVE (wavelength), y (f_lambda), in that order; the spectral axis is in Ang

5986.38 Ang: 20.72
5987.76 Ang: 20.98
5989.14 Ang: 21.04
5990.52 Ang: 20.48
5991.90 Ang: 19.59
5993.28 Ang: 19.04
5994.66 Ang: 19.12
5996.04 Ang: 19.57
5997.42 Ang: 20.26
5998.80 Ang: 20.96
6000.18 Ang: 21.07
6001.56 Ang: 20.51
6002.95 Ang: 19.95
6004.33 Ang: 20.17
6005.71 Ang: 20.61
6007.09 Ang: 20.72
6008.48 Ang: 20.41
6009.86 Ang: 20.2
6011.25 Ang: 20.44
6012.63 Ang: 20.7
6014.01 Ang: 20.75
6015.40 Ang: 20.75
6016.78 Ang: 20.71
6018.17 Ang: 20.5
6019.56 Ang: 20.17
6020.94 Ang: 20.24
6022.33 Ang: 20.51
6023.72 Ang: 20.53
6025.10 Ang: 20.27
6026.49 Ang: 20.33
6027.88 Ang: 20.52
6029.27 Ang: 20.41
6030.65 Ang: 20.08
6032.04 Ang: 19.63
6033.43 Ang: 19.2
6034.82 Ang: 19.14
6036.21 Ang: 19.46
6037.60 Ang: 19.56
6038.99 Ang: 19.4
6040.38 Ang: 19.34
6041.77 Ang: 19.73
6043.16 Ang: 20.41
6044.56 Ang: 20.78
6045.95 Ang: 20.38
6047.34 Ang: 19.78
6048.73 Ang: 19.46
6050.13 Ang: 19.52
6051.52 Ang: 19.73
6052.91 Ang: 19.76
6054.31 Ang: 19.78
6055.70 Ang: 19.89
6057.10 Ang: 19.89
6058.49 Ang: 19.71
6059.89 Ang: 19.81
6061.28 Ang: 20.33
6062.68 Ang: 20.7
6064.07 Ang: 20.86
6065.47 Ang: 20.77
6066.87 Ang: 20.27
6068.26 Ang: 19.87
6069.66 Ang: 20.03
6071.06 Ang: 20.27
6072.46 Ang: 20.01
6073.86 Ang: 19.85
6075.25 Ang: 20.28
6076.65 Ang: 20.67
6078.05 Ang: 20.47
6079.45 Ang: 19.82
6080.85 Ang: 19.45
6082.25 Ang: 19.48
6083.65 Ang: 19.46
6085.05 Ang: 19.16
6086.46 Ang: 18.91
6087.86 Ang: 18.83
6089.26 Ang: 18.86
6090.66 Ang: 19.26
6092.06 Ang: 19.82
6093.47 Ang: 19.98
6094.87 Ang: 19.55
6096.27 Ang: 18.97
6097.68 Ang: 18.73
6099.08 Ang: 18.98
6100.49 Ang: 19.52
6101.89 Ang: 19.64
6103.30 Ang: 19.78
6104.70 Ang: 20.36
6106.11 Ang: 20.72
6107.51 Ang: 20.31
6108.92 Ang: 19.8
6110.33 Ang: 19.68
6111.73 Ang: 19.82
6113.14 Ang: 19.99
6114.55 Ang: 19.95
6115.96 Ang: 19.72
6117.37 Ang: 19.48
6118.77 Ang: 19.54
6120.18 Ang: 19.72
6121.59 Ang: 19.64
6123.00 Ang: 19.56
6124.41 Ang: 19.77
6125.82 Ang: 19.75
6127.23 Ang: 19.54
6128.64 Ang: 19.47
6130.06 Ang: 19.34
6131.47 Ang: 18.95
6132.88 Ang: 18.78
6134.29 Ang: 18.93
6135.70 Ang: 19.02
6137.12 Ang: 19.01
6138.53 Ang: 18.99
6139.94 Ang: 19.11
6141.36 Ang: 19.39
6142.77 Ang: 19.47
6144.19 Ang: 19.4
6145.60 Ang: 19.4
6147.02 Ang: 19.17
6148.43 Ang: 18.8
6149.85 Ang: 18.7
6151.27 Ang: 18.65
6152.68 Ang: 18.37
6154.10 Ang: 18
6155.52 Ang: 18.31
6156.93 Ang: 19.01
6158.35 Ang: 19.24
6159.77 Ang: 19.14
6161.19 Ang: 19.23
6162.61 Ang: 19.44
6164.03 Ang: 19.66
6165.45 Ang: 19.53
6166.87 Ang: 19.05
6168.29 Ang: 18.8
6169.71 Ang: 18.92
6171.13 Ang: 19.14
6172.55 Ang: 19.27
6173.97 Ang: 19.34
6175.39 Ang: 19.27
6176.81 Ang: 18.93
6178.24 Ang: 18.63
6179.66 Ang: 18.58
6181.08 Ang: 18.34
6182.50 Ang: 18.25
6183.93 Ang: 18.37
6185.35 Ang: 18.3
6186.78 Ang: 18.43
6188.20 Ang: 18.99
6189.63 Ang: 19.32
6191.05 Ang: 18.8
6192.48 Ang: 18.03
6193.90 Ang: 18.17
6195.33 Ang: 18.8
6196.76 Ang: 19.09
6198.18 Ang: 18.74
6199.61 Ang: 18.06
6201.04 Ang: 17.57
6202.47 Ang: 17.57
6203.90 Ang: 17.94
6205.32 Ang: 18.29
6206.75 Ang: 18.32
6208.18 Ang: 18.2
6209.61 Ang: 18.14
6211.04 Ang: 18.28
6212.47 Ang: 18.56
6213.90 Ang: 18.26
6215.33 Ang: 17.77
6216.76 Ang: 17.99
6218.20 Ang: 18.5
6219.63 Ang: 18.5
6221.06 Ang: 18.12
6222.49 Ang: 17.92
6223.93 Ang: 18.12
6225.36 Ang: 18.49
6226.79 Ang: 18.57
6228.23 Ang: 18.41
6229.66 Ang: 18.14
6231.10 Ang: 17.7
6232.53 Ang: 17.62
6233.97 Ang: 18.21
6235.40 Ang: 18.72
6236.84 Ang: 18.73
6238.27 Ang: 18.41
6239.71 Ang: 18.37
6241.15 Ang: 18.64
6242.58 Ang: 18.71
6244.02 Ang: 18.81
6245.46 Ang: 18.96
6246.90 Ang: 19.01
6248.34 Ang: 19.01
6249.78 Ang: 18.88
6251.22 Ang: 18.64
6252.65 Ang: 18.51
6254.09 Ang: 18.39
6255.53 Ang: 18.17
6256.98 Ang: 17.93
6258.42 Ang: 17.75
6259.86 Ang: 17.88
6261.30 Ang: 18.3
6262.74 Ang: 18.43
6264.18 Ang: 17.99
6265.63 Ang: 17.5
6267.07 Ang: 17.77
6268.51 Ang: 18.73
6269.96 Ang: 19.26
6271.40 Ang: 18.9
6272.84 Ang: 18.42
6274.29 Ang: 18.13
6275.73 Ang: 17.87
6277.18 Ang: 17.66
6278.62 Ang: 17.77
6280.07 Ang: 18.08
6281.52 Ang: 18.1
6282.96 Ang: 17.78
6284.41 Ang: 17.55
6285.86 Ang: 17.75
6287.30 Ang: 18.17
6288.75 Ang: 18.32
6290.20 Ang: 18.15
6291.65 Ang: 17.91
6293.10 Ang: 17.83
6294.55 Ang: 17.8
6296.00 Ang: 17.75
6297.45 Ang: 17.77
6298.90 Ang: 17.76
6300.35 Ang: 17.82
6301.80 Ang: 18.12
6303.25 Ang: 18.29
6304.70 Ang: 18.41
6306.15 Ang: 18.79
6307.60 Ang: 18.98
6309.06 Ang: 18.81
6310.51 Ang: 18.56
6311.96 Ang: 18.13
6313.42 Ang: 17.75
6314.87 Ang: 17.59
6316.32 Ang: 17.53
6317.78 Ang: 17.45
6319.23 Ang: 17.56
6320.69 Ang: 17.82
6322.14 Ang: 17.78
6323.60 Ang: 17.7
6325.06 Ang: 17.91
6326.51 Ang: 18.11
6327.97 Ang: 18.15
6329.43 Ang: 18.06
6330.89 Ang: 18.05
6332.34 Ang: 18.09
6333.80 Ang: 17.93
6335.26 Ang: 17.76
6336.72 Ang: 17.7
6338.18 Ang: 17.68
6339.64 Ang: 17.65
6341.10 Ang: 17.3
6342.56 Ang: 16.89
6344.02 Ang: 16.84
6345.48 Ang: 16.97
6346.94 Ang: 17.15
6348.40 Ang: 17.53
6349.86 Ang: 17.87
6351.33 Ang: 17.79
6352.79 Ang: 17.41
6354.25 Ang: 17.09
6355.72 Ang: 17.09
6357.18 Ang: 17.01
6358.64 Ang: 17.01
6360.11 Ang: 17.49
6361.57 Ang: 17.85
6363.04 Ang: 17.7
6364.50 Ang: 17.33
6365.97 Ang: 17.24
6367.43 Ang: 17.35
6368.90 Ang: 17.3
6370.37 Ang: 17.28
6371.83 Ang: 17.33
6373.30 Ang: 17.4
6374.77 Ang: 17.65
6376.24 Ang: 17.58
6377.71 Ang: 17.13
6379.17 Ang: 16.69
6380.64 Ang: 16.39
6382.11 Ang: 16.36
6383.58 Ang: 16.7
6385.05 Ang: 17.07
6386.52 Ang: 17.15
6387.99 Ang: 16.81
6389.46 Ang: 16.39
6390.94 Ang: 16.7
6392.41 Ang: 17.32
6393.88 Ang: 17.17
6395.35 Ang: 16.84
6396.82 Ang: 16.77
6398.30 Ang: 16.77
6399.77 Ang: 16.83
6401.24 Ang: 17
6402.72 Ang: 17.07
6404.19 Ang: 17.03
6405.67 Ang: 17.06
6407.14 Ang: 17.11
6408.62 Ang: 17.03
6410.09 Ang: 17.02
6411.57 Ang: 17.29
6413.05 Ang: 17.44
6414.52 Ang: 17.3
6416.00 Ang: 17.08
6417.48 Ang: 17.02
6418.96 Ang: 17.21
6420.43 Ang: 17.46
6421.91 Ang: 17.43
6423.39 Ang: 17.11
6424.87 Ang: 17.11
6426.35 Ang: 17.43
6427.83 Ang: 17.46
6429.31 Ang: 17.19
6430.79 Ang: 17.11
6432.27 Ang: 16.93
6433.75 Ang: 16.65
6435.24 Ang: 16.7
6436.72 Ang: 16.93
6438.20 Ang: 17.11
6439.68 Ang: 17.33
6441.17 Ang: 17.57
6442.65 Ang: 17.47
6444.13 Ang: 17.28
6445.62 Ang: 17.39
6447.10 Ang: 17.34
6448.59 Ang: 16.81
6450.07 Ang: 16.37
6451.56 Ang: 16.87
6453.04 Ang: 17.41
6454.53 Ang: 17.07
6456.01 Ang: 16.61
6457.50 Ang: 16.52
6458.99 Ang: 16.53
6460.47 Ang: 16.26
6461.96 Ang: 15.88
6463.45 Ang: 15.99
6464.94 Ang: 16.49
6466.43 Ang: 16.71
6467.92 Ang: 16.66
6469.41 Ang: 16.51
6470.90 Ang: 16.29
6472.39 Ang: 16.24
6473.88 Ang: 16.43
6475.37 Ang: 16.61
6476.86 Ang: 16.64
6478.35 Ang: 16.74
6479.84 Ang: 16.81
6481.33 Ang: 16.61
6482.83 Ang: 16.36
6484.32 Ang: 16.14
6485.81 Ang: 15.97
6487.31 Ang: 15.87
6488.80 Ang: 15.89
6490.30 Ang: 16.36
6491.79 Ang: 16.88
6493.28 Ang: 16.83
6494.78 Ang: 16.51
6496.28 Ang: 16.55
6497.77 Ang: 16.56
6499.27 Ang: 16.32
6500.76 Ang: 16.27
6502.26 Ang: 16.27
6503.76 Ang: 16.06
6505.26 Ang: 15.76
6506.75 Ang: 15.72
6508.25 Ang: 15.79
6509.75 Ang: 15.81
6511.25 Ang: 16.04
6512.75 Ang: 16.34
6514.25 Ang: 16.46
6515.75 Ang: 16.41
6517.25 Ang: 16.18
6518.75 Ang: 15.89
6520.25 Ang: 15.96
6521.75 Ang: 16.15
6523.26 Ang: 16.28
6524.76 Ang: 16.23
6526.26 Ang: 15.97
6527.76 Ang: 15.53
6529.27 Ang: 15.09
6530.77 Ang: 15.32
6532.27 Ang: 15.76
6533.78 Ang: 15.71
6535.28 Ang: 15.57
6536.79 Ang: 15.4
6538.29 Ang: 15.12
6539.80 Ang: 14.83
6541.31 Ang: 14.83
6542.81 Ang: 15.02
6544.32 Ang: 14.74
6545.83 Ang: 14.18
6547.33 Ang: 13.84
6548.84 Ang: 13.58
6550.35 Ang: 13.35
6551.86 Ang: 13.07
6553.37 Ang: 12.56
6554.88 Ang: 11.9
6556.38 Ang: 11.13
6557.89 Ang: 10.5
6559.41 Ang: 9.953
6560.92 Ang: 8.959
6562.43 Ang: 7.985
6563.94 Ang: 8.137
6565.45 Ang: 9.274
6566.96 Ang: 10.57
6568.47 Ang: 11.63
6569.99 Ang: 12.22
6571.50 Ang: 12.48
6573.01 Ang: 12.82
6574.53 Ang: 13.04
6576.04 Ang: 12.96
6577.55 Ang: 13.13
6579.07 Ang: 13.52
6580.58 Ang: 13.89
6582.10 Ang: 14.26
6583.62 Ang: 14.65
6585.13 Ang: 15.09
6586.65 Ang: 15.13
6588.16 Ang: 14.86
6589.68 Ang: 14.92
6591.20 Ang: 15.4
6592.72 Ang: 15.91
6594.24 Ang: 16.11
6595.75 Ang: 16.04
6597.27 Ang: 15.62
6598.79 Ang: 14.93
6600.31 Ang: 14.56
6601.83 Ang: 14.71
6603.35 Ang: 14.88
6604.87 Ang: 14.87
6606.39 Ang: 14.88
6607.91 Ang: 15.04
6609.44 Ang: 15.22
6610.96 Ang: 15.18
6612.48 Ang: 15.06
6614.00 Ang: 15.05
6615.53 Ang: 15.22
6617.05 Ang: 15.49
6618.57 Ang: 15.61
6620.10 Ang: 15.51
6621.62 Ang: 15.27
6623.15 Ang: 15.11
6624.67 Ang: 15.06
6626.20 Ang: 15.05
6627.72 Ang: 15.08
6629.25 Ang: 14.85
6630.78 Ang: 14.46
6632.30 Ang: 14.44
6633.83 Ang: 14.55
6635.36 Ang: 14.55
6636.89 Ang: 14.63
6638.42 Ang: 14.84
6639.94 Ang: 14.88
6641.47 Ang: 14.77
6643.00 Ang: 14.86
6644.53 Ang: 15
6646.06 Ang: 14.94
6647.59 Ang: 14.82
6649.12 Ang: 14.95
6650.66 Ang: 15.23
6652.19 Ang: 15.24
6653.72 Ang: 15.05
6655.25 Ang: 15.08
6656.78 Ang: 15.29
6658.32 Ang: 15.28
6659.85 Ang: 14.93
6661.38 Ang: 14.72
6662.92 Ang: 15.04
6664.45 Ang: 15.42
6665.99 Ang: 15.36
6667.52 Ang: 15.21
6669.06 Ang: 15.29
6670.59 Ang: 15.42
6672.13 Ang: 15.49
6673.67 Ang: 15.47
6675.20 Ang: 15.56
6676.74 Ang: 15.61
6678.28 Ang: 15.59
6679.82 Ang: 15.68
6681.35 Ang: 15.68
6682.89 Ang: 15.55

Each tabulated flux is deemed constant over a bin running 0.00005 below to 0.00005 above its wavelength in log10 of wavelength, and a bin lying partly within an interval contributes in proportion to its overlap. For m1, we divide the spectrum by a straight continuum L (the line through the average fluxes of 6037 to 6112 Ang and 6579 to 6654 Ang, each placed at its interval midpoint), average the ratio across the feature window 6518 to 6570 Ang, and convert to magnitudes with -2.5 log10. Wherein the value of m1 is 0.16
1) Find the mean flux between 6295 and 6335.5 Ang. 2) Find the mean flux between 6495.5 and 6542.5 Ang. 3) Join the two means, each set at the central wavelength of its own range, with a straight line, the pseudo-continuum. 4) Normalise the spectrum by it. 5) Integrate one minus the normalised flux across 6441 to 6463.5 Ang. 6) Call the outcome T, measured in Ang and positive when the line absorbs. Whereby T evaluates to -0.4 Ang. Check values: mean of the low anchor 18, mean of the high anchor 15.9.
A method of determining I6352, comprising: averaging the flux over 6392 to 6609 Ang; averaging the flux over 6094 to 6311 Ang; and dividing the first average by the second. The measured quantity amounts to 0.8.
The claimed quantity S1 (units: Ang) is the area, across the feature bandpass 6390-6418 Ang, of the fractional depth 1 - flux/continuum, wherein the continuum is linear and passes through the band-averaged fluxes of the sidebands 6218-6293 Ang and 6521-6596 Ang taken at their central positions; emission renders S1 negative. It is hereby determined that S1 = -1.79 Ang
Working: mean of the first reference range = 18.3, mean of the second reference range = 13.7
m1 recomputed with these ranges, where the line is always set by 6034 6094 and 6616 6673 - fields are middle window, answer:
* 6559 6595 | 0.21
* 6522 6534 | 0.02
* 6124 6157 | 0.01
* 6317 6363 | 0.00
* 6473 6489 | 0.00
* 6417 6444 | -0.02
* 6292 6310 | -0.02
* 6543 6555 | 0.17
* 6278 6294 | 0.00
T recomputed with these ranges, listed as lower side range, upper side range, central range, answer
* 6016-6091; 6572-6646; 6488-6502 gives -0.5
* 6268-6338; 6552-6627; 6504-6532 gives -2.2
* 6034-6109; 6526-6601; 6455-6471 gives -1.7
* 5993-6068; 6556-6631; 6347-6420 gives -4.3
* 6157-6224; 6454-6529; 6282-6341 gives -1.0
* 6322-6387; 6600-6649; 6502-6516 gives 0.0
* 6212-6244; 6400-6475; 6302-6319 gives -0.4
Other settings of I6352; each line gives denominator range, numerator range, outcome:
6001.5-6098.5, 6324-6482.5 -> 0.86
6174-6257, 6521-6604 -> 0.75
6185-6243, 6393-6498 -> 0.92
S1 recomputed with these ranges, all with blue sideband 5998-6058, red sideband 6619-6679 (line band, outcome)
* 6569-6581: 2.08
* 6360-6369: -0.04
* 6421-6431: -0.22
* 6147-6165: 0.19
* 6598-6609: 0.42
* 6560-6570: 3.88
